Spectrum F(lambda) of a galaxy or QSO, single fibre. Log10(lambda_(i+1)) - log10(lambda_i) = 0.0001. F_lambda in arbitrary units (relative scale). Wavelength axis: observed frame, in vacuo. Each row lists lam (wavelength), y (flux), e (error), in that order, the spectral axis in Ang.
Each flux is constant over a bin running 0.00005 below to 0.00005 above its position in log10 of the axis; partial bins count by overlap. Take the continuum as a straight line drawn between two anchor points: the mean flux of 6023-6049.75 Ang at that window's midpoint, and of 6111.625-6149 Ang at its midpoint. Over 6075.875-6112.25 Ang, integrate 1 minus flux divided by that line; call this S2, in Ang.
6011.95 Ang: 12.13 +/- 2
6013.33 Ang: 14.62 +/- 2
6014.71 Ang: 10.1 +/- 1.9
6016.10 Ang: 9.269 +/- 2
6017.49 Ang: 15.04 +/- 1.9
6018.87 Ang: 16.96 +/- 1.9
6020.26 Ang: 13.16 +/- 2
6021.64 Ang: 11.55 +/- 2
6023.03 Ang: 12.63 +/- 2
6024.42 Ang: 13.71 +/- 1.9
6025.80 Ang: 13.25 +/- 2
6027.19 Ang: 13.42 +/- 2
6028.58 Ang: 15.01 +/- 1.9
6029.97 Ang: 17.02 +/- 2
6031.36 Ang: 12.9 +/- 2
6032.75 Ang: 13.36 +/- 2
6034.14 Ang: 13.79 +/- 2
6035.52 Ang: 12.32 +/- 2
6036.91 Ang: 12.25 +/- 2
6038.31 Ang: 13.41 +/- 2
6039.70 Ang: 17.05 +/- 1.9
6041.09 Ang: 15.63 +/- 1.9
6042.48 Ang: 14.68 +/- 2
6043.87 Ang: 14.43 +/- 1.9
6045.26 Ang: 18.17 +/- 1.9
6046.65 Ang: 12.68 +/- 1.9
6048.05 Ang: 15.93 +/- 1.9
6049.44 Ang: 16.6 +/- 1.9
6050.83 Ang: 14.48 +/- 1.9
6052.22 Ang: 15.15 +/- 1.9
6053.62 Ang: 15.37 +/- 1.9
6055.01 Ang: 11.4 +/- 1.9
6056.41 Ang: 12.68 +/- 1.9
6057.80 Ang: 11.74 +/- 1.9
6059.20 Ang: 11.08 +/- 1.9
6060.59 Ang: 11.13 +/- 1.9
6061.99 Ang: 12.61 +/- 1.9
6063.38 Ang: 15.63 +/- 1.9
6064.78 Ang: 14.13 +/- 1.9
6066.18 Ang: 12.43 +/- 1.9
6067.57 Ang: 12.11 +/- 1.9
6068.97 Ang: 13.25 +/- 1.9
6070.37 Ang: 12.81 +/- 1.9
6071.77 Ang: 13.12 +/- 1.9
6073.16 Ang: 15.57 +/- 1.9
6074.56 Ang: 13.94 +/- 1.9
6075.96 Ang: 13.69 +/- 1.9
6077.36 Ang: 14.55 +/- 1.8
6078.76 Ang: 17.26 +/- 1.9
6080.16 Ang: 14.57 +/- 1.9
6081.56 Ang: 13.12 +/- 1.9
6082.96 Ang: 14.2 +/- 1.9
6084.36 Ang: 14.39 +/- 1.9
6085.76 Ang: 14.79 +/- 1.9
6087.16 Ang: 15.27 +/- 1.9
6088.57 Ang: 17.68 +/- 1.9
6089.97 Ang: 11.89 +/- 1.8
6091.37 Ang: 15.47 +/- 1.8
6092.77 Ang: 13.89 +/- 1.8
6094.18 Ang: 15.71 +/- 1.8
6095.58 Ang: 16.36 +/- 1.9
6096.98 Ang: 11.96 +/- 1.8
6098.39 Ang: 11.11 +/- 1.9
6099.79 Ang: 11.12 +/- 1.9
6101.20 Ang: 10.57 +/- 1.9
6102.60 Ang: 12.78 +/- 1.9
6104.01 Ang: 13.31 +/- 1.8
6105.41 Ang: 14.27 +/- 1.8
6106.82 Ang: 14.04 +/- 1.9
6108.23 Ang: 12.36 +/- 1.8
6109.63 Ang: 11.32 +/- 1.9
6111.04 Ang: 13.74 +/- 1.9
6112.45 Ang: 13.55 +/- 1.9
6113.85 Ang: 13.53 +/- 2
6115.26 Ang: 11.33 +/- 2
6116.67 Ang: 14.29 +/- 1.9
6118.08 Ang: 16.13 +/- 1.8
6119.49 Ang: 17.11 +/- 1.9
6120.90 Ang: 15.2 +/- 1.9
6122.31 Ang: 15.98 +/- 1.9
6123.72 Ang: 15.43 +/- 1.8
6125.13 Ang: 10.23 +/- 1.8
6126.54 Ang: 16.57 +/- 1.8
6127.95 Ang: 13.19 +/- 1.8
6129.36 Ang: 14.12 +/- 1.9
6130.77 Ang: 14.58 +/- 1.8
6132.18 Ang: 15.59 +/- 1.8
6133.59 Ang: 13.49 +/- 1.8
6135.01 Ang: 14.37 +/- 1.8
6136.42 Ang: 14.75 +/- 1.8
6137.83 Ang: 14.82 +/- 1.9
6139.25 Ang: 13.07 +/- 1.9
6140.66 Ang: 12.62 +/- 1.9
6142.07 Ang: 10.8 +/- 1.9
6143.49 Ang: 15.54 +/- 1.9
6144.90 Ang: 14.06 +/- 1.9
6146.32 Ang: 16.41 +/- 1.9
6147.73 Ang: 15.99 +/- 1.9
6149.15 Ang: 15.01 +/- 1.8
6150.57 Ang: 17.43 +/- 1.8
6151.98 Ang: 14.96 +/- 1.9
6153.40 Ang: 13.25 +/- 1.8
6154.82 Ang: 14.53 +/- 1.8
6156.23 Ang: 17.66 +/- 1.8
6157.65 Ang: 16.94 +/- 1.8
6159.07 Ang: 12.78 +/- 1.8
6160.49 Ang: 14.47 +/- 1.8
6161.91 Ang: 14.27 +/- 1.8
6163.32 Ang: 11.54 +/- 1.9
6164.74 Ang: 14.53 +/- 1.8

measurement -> 1.40 Ang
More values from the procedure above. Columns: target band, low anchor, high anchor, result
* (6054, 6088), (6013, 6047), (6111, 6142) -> 1.0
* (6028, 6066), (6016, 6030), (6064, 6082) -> -0.7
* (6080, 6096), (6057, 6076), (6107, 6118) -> -2.0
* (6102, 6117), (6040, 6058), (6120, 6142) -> 1.3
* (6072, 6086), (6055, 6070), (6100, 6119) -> -1.9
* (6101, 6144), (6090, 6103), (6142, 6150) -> 0.8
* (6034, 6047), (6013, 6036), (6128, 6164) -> -0.9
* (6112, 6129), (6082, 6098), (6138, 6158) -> 0.4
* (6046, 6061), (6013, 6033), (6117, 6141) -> 0.3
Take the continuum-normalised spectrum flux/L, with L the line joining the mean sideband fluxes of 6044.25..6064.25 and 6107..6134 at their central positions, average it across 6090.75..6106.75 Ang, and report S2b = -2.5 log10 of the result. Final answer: 0.06 mag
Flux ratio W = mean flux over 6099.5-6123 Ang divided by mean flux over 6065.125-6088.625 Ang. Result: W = 0.96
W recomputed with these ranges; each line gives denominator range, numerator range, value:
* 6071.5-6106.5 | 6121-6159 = 1.04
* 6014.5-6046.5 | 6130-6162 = 1.05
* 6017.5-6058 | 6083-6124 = 0.98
